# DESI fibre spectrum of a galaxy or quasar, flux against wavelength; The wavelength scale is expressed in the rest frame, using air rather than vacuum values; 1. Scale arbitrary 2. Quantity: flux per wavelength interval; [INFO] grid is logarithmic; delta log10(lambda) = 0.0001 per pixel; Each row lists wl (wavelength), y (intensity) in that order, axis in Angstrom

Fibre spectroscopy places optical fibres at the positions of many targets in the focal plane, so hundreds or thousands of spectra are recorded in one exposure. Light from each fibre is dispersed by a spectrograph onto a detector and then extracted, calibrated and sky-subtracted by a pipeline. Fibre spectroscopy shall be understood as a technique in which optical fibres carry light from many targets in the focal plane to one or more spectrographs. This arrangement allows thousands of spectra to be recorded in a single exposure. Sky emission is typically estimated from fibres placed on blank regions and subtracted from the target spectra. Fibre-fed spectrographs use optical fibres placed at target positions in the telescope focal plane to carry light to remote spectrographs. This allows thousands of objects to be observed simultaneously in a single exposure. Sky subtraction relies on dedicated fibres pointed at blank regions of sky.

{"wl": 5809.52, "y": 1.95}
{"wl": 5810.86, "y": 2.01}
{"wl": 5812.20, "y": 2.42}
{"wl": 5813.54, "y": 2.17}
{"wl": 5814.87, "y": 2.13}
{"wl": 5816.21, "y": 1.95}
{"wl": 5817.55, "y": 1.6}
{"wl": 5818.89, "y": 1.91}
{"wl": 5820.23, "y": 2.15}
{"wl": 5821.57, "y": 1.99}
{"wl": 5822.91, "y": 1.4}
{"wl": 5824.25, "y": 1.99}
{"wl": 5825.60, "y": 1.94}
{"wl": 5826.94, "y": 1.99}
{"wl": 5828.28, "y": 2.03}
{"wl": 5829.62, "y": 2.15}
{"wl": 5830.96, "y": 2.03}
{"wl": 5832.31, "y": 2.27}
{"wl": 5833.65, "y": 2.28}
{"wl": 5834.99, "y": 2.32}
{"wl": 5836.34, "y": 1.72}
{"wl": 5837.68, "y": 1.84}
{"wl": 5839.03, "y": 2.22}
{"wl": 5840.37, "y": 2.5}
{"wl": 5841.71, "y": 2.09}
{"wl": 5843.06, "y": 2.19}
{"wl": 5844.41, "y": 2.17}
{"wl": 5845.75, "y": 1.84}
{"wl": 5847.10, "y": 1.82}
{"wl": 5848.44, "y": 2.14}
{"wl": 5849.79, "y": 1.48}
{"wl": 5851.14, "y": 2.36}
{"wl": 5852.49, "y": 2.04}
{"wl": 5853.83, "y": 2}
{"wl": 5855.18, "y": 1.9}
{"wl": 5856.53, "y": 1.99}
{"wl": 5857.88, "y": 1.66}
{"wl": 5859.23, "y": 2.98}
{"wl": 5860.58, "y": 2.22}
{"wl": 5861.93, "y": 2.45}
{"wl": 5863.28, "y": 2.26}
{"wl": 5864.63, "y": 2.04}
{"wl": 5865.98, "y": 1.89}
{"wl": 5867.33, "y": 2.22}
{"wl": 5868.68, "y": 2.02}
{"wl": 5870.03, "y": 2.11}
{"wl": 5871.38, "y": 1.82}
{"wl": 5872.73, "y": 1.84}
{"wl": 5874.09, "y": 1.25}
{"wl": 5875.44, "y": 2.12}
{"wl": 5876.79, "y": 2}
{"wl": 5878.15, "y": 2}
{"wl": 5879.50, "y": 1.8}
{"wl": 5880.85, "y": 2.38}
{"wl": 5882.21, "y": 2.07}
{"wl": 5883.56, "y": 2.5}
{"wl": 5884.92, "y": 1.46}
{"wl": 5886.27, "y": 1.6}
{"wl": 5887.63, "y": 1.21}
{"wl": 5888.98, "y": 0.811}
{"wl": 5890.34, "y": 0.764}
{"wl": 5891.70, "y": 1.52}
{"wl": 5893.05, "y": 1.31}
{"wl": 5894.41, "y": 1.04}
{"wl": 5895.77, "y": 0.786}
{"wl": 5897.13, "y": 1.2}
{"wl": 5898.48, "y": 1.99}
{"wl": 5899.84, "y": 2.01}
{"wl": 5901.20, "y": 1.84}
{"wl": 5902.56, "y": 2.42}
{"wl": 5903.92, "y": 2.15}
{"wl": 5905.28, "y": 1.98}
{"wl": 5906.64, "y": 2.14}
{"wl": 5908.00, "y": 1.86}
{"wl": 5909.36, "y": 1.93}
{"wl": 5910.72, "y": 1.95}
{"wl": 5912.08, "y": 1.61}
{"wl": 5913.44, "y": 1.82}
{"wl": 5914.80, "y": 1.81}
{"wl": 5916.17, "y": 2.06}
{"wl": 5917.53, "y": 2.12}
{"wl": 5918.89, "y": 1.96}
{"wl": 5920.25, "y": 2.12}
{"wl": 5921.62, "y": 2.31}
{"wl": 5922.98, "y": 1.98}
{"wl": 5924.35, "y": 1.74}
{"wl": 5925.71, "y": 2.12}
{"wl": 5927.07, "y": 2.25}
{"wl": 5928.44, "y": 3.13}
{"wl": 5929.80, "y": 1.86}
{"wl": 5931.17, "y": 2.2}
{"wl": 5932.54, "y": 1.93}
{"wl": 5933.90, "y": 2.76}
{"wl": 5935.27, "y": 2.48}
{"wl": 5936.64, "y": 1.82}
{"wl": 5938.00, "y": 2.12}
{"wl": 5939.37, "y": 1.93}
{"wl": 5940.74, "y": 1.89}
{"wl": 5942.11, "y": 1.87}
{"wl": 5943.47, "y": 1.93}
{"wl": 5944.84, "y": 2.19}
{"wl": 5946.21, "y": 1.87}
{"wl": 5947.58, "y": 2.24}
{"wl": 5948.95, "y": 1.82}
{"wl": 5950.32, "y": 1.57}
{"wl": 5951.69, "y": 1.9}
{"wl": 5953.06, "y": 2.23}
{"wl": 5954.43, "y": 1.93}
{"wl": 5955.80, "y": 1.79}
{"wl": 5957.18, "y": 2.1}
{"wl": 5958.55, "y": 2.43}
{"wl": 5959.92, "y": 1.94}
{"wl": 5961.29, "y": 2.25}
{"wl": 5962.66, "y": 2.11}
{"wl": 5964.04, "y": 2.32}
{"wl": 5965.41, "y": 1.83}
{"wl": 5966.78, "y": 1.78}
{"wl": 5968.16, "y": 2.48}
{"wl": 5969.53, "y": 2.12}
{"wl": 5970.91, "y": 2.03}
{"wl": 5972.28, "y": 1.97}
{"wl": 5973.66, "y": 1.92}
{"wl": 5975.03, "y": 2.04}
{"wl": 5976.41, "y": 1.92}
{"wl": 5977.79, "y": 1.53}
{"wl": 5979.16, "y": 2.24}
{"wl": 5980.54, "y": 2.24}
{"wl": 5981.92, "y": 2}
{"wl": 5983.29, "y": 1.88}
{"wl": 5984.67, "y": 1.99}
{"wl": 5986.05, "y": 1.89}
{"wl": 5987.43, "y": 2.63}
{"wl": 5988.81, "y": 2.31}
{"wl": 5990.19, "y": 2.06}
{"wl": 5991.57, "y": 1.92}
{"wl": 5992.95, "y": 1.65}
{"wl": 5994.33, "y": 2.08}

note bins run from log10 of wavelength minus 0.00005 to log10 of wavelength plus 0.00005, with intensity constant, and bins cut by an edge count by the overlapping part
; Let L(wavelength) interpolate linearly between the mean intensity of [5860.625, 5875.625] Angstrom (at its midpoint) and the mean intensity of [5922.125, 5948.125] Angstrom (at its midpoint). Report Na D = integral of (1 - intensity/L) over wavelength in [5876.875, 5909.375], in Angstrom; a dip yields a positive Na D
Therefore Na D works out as 5.6 Angstrom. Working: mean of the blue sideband 2.01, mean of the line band 1.7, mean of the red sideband 2.12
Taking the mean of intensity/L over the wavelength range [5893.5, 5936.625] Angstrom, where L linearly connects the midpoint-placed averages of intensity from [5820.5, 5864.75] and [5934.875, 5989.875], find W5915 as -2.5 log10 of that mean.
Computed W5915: 0.04 mag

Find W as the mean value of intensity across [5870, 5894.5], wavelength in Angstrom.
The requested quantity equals 1.67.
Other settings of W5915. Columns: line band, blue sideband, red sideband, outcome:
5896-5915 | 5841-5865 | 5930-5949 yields 0.11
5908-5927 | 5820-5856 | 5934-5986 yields 0.03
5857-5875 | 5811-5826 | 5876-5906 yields -0.16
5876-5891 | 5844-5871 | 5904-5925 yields 0.19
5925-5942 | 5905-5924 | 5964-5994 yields -0.11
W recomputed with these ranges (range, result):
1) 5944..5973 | 2.04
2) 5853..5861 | 2.12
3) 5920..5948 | 2.13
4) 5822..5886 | 2.04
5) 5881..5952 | 1.89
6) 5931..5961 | 2.04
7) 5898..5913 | 1.99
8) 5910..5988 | 2.05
